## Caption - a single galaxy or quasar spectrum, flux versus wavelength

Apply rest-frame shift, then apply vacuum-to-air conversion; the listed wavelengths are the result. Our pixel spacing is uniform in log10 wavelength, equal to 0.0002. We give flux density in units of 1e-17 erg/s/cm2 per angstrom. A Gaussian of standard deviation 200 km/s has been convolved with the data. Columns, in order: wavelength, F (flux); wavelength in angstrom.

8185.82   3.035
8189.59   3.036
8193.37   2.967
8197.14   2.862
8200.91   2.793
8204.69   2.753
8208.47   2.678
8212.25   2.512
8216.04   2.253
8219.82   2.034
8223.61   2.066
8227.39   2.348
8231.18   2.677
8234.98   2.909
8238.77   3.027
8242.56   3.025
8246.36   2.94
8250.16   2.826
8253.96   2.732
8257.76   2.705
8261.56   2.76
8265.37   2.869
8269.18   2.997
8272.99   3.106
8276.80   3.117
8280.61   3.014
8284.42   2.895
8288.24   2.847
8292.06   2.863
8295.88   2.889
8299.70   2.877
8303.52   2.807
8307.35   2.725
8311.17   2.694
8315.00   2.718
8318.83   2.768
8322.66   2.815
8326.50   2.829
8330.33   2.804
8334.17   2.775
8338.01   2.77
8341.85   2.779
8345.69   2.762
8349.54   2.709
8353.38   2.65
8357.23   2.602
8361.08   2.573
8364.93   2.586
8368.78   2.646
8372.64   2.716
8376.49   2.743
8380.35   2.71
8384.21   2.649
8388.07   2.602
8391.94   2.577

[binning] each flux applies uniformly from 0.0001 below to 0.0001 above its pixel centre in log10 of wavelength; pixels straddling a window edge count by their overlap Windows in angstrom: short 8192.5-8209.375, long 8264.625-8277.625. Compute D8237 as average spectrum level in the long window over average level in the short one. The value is 1.1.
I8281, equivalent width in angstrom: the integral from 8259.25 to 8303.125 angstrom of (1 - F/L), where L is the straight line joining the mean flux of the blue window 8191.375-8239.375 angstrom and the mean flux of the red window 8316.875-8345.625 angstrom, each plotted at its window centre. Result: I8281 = -3.5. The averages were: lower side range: 2.6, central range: 2.92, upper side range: 2.79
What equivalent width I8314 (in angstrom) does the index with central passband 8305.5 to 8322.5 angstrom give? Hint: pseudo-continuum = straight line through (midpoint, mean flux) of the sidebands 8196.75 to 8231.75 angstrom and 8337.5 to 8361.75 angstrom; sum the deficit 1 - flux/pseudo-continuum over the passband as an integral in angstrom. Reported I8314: -0.6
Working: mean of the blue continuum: 2.48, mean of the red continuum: 2.69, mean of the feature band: 2.74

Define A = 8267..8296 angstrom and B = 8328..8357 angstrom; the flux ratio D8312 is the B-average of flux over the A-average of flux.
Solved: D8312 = 0.9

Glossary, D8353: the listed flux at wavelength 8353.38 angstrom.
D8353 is 2.65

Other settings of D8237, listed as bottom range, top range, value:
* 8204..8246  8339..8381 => 1.04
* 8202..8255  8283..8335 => 1.07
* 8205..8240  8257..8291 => 1.17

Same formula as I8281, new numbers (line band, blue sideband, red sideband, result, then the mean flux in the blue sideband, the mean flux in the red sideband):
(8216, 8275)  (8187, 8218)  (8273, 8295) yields 2.82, 2.74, 2.96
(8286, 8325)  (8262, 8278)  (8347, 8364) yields 0.59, 2.99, 2.64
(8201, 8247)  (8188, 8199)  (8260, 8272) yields 5.14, 2.95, 2.89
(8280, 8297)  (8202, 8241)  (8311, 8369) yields -1.63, 2.54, 2.72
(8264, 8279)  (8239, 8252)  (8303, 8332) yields -0.77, 2.94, 2.77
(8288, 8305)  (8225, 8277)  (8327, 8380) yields -0.47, 2.84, 2.71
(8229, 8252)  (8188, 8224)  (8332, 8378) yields -2.29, 2.61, 2.69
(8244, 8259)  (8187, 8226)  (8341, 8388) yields -1.10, 2.6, 2.67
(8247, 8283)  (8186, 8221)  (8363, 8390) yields -3.04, 2.68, 2.67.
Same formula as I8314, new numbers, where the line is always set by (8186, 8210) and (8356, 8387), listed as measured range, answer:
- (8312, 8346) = -0.92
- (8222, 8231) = 1.68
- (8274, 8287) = -1.14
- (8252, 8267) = 0.13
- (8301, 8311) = -0.10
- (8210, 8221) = 2.12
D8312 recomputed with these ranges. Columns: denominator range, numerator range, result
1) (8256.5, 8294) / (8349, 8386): 0.91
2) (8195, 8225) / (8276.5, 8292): 1.17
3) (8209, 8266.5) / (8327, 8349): 1.05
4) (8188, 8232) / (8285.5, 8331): 1.09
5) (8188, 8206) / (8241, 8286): 1.01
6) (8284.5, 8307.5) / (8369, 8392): 0.94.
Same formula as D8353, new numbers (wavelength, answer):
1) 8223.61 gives 2.066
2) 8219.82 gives 2.034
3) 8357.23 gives 2.602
